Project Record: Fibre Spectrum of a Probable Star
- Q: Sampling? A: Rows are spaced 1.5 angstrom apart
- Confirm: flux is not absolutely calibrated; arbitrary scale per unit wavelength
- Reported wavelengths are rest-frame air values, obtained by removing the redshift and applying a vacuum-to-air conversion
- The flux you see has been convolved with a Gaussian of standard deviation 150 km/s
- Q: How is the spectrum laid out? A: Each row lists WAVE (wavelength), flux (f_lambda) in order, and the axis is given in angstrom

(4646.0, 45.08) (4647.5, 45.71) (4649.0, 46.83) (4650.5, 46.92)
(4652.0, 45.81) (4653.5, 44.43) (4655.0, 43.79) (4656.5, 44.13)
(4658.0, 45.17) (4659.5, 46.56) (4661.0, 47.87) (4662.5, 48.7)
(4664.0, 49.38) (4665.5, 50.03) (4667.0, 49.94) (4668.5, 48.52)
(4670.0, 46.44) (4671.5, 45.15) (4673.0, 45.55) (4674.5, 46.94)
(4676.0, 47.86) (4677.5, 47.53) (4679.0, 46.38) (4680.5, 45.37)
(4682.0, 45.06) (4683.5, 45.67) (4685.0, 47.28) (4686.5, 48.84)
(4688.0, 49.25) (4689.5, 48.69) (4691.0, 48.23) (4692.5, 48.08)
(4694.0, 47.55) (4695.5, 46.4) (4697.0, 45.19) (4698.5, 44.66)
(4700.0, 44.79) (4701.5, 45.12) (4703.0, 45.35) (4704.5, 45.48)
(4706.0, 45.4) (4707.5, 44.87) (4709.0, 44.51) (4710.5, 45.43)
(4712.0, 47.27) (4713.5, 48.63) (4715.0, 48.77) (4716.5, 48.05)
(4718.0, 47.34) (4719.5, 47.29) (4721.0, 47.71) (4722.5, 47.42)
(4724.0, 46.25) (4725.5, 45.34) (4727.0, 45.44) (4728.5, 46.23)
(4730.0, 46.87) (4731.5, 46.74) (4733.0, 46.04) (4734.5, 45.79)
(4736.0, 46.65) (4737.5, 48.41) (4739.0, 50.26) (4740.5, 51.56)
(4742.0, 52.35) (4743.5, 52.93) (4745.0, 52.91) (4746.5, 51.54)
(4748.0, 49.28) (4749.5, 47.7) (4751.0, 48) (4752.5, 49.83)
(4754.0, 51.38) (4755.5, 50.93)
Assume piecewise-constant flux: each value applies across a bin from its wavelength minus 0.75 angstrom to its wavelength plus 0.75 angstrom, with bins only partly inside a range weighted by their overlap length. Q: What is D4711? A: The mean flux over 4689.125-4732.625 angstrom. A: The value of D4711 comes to 46.5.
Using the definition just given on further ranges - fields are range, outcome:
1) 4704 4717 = 46.5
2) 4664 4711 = 46.7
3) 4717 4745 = 48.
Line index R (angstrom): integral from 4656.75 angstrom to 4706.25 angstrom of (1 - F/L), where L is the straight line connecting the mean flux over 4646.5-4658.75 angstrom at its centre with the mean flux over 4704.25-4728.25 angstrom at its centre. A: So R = -1.1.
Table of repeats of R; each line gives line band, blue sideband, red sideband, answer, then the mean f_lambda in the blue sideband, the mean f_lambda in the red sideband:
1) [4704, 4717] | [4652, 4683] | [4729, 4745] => 0.43 angstrom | 46.7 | 48.9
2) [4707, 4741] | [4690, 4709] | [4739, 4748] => 1.47 angstrom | 45.9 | 51.8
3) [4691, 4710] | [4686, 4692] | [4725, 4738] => 0.94 angstrom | 48.7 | 46.4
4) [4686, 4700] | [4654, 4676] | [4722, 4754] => 0.10 angstrom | 47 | 48.5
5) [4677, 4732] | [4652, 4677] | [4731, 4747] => 1.95 angstrom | 46.9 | 49.6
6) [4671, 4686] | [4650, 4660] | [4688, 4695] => 0.25 angstrom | 45.2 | 48.2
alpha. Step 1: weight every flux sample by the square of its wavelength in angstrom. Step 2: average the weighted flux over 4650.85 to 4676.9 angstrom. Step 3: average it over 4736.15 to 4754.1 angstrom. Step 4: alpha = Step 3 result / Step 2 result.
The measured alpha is 1.1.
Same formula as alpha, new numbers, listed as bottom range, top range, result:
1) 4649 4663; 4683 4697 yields 1.05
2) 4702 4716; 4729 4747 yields 1.08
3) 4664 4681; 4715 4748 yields 1.05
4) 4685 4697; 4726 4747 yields 1.04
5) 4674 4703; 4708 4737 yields 1.01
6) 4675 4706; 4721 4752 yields 1.06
